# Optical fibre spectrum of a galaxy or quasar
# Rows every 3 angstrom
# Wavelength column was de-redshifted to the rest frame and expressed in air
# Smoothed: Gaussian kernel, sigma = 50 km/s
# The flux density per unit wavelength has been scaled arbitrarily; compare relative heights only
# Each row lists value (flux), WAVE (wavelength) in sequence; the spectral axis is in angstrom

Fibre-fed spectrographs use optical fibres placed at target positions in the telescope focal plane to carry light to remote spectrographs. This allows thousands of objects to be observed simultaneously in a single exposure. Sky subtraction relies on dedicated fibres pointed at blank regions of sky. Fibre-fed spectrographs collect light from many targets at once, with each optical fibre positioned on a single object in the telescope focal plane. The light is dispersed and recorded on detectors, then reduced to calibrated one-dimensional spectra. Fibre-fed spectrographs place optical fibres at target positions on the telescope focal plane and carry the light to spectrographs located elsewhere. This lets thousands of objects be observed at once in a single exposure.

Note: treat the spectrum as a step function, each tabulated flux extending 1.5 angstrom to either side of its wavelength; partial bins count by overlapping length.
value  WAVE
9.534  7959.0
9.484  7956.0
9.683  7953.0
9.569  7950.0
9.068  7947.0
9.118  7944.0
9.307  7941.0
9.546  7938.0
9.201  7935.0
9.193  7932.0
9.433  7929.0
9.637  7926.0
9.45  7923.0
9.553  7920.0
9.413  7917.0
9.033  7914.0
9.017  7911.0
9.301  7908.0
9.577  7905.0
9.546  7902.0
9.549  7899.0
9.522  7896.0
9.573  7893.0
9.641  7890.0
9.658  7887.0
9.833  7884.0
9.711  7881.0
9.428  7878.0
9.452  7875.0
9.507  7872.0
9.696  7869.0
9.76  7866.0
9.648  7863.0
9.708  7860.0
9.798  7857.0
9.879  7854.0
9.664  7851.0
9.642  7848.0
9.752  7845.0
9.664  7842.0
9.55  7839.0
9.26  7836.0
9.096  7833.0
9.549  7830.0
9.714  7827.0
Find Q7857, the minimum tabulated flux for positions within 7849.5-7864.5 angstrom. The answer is 9.648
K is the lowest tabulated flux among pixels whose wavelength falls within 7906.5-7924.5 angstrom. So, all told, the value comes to 9.017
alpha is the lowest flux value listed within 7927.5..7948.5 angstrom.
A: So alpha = 9.068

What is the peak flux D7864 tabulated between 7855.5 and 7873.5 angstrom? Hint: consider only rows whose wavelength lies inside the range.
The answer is 9.798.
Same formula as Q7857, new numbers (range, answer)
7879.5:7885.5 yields 9.711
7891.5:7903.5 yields 9.522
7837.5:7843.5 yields 9.55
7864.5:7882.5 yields 9.428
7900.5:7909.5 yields 9.301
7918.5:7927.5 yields 9.45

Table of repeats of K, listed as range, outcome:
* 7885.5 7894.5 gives 9.573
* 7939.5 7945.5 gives 9.118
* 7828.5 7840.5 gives 9.096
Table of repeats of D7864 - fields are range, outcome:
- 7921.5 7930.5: 9.637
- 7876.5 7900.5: 9.833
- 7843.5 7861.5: 9.879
